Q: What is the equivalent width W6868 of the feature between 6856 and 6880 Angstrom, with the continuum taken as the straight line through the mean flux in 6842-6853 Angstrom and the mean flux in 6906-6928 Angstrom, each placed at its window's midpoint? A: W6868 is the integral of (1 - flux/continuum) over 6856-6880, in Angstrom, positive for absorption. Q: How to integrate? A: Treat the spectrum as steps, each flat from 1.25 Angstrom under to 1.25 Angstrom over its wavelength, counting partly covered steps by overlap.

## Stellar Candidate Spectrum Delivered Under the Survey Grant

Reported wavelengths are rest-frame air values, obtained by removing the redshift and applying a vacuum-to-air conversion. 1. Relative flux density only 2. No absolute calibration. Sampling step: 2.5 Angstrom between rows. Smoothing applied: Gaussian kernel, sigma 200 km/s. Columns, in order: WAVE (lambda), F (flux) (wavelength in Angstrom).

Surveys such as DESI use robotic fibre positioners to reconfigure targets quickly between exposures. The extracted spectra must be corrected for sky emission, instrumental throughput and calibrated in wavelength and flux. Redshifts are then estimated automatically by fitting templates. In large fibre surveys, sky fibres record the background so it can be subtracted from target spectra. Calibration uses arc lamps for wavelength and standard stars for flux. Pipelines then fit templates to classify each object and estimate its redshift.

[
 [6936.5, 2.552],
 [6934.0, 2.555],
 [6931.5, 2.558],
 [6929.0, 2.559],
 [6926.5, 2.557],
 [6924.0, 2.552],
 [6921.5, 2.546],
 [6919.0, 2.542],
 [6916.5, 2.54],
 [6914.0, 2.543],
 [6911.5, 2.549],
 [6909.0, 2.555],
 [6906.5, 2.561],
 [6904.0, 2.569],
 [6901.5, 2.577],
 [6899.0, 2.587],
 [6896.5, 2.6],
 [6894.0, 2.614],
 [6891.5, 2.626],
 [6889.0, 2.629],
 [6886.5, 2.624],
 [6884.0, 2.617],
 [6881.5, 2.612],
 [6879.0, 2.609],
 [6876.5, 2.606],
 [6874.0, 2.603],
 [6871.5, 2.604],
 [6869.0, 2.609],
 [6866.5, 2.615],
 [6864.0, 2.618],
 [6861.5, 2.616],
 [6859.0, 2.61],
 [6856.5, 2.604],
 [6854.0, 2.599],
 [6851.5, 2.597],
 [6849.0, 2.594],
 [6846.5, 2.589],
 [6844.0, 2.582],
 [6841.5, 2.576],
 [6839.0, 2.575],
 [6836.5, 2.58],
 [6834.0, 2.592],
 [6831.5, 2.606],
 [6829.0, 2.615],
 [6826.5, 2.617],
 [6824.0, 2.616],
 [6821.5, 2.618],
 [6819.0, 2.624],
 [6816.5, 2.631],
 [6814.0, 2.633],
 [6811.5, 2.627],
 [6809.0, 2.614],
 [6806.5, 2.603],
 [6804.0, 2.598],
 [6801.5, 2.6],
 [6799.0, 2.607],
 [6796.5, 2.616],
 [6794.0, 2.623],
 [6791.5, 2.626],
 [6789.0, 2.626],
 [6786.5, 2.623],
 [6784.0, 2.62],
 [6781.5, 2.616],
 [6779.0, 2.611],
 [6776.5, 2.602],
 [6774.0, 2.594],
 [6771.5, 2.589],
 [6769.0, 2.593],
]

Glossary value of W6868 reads -0.3 Angstrom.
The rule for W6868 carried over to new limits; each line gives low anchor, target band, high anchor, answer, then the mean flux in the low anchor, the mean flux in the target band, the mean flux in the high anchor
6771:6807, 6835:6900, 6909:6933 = -0.7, 2.61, 2.6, 2.55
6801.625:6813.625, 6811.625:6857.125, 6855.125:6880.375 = 0.1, 2.61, 2.6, 2.61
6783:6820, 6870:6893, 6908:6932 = -0.4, 2.62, 2.61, 2.55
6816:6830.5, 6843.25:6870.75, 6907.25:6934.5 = -0.1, 2.62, 2.6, 2.55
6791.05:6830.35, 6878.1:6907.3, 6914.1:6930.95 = -0.4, 2.62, 2.6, 2.55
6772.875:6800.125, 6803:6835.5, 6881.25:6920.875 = -0.1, 2.62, 2.61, 2.58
